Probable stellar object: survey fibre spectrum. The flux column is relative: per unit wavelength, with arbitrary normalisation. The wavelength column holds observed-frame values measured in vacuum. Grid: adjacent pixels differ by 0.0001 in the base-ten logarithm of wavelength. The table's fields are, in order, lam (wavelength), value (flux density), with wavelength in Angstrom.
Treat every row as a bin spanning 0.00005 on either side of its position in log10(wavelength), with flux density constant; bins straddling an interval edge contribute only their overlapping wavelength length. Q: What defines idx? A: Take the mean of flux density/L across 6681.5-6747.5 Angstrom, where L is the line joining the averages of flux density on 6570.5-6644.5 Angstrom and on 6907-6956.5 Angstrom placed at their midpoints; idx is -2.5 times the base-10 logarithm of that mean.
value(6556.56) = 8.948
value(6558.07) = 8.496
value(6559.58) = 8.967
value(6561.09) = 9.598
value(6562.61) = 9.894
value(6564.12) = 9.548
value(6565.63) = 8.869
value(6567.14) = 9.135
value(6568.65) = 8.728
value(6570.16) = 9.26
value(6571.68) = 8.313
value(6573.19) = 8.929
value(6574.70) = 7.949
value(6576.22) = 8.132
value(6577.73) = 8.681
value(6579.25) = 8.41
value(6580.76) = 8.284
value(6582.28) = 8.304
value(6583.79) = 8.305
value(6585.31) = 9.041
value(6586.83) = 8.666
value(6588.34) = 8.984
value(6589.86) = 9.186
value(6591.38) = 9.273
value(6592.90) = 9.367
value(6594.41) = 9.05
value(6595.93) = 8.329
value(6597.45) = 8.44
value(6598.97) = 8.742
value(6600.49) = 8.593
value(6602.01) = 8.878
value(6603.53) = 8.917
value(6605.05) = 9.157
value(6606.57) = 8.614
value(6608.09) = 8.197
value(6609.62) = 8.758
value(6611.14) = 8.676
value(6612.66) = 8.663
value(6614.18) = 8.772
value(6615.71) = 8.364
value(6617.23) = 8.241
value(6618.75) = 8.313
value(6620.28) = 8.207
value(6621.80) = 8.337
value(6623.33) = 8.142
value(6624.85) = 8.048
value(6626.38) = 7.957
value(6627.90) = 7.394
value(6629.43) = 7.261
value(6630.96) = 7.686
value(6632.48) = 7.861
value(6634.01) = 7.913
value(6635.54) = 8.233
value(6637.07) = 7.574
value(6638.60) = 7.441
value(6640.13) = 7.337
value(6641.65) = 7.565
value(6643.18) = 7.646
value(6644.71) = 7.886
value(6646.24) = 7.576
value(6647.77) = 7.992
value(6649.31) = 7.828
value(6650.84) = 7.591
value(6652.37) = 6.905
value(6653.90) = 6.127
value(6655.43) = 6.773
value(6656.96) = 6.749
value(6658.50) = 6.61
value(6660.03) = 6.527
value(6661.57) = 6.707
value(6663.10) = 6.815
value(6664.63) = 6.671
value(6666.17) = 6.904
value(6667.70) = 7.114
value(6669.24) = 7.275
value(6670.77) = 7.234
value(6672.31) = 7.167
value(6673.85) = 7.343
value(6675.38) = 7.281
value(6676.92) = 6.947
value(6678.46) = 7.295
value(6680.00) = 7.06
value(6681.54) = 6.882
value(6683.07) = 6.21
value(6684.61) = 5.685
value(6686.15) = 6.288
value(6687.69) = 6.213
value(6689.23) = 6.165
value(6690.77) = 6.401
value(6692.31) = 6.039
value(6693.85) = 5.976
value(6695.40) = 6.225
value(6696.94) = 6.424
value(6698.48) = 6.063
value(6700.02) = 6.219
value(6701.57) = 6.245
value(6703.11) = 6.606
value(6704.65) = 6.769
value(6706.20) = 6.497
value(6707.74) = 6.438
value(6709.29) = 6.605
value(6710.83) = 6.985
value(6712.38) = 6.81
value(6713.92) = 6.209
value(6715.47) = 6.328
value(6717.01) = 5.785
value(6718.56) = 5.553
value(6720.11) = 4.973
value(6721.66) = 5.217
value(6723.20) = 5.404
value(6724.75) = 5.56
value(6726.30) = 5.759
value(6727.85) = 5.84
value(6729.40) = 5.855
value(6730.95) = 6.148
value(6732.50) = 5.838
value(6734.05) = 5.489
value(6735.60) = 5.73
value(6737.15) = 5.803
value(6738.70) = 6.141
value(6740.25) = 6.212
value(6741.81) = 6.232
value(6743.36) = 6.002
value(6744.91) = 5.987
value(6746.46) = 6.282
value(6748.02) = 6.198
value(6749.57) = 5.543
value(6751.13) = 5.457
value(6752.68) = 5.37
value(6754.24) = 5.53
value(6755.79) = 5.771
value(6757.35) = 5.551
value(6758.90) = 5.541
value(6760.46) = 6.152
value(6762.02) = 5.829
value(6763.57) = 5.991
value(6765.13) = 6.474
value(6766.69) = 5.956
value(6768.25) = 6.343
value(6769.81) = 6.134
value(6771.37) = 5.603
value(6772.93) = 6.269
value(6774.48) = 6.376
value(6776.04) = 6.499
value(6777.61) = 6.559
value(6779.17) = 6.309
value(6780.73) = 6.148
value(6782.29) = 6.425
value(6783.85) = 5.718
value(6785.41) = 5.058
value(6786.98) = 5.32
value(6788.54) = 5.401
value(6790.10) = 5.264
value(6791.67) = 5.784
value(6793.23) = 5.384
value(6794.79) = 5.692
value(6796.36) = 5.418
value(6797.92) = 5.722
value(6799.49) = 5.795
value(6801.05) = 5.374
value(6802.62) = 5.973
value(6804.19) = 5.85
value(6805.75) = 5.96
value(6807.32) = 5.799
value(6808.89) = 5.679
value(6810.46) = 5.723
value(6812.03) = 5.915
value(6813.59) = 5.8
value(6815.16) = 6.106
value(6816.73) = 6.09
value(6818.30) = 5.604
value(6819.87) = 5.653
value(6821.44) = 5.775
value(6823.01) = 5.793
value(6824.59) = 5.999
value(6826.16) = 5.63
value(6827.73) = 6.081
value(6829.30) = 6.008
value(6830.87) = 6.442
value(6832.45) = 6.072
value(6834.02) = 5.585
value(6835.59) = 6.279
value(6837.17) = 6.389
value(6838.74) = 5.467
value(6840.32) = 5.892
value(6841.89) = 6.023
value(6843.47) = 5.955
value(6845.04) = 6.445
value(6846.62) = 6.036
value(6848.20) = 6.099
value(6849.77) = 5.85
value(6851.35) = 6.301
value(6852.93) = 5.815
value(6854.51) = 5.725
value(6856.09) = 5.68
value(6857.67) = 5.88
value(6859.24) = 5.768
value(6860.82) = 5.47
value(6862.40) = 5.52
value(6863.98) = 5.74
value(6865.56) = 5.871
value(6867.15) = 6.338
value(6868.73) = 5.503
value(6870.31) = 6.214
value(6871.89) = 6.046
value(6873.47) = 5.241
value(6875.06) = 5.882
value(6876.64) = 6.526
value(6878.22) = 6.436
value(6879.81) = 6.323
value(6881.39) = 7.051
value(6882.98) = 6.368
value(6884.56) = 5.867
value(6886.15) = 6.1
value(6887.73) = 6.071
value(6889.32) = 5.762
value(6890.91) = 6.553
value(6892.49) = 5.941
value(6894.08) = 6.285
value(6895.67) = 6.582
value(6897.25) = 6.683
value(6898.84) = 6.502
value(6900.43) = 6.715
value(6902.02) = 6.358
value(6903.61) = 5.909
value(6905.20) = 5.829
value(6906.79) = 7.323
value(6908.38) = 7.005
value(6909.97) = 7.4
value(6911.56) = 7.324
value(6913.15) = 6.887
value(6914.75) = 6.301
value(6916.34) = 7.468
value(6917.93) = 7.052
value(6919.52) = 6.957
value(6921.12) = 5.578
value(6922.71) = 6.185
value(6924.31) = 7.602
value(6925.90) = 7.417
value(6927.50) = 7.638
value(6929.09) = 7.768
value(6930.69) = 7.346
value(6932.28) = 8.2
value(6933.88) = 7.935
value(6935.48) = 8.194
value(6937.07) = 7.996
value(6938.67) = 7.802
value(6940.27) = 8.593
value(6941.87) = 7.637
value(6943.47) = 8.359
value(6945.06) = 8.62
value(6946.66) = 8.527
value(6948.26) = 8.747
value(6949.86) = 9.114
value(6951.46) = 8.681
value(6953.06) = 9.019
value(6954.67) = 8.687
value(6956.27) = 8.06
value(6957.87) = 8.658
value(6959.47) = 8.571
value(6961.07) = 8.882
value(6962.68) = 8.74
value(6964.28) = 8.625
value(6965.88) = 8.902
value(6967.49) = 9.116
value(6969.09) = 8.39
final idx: 0.32 mag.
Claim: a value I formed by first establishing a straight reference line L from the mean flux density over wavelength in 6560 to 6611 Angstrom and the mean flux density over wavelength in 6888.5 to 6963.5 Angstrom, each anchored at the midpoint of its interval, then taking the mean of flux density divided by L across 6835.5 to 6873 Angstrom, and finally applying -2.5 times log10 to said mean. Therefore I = 0.29 mag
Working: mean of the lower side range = 8.8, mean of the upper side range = 7.48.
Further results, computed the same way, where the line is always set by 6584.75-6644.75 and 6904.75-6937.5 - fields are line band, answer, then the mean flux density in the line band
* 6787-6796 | 0.37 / 5.49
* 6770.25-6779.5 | 0.23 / 6.26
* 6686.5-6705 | 0.27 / 6.27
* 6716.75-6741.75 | 0.35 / 5.72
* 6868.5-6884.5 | 0.19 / 6.17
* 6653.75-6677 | 0.18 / 6.91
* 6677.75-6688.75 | 0.24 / 6.51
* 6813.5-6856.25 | 0.26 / 5.96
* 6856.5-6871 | 0.27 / 5.81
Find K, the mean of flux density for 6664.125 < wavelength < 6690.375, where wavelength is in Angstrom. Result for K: 6.8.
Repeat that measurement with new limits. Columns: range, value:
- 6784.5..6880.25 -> 5.84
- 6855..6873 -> 5.81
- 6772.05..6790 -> 5.98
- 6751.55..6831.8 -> 5.85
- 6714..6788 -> 5.88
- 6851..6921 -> 6.28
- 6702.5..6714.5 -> 6.62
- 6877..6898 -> 6.31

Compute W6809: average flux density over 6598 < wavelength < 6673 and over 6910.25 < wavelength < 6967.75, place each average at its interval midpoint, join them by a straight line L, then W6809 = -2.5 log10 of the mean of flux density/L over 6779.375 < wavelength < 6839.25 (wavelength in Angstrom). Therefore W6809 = 0.33 mag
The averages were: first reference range 7.75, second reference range 7.96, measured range 5.8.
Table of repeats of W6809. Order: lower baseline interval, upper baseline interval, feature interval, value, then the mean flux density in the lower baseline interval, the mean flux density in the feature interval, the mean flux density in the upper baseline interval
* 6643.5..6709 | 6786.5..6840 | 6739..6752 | 0.050 mag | 6.76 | 5.99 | 5.79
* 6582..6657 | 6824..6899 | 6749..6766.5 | 0.205 mag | 8.17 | 5.76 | 6.05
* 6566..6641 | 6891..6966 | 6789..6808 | 0.363 mag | 8.43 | 5.66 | 7.57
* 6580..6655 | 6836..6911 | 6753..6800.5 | 0.182 mag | 8.21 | 5.86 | 6.15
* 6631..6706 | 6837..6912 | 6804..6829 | 0.095 mag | 6.93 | 5.84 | 6.16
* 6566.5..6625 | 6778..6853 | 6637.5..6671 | 0.107 mag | 8.63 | 7.15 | 5.86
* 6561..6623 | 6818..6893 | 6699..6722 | 0.200 mag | 8.72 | 6.23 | 5.98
